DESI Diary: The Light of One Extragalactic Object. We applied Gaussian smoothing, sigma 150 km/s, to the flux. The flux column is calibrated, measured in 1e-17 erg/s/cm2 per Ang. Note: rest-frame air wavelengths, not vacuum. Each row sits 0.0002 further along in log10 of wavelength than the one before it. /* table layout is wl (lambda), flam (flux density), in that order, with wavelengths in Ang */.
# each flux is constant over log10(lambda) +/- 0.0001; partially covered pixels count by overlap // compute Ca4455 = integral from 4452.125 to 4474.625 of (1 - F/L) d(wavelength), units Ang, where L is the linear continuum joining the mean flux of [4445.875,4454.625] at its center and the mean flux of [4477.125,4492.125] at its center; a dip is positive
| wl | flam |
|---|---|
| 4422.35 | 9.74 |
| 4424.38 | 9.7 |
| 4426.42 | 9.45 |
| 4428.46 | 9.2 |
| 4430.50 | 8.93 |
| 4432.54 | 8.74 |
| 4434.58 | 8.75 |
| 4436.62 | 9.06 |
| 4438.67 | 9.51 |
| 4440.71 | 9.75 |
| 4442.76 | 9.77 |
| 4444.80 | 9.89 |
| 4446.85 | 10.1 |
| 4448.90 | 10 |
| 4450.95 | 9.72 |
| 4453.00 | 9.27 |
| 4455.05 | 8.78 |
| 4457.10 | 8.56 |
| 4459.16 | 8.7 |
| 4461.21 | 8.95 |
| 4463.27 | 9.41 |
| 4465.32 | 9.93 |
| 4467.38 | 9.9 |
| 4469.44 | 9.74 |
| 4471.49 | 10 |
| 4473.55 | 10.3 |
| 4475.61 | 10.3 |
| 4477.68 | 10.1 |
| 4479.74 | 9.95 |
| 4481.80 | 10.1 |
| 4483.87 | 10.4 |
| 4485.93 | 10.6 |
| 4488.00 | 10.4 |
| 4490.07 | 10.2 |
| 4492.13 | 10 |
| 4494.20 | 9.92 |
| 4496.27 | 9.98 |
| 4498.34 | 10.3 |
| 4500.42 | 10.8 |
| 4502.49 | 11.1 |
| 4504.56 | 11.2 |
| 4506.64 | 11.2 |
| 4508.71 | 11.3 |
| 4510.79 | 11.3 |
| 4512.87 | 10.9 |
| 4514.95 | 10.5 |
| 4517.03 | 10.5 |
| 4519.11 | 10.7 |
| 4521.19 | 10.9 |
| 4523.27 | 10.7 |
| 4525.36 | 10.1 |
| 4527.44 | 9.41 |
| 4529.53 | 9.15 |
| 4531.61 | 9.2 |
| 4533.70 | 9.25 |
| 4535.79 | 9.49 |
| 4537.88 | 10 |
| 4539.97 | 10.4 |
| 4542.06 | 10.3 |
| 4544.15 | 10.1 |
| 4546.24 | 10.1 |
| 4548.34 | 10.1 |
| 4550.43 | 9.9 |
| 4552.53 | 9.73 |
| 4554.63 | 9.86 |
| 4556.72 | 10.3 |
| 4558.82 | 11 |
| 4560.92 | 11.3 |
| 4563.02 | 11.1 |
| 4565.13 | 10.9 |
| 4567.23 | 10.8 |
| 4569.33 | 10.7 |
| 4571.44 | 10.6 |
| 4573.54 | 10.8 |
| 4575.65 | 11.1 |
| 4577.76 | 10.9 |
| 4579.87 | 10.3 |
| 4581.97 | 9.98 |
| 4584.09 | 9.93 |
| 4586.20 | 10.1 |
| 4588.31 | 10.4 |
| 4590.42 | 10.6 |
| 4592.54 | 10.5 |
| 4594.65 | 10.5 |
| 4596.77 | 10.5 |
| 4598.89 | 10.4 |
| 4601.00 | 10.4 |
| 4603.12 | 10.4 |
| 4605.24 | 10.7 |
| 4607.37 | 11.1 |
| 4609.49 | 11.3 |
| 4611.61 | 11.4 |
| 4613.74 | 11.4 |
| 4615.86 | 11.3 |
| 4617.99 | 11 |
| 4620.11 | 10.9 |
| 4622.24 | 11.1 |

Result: 1.13 Ang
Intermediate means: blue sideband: 9.7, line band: 9.42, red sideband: 10.2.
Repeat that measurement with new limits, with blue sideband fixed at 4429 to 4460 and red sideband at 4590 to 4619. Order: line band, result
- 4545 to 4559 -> 0.3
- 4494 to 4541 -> -1.8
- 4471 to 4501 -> -1.6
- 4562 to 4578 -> -0.6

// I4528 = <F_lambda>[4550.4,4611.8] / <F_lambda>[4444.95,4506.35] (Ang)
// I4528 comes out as 1.1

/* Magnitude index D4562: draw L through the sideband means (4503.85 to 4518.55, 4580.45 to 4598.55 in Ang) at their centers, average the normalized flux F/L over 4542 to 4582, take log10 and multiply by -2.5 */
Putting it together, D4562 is 0.00 mag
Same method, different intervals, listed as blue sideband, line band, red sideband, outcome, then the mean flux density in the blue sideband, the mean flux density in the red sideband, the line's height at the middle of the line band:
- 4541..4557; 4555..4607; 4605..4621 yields 0.000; 10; 11.2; 10.6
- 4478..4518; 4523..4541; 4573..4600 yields 0.088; 10.6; 10.5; 10.5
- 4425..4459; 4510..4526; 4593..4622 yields -0.070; 9.33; 10.9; 10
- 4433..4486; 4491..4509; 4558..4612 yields -0.067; 9.65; 10.7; 9.98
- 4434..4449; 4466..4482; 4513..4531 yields -0.019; 9.6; 10.3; 9.87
